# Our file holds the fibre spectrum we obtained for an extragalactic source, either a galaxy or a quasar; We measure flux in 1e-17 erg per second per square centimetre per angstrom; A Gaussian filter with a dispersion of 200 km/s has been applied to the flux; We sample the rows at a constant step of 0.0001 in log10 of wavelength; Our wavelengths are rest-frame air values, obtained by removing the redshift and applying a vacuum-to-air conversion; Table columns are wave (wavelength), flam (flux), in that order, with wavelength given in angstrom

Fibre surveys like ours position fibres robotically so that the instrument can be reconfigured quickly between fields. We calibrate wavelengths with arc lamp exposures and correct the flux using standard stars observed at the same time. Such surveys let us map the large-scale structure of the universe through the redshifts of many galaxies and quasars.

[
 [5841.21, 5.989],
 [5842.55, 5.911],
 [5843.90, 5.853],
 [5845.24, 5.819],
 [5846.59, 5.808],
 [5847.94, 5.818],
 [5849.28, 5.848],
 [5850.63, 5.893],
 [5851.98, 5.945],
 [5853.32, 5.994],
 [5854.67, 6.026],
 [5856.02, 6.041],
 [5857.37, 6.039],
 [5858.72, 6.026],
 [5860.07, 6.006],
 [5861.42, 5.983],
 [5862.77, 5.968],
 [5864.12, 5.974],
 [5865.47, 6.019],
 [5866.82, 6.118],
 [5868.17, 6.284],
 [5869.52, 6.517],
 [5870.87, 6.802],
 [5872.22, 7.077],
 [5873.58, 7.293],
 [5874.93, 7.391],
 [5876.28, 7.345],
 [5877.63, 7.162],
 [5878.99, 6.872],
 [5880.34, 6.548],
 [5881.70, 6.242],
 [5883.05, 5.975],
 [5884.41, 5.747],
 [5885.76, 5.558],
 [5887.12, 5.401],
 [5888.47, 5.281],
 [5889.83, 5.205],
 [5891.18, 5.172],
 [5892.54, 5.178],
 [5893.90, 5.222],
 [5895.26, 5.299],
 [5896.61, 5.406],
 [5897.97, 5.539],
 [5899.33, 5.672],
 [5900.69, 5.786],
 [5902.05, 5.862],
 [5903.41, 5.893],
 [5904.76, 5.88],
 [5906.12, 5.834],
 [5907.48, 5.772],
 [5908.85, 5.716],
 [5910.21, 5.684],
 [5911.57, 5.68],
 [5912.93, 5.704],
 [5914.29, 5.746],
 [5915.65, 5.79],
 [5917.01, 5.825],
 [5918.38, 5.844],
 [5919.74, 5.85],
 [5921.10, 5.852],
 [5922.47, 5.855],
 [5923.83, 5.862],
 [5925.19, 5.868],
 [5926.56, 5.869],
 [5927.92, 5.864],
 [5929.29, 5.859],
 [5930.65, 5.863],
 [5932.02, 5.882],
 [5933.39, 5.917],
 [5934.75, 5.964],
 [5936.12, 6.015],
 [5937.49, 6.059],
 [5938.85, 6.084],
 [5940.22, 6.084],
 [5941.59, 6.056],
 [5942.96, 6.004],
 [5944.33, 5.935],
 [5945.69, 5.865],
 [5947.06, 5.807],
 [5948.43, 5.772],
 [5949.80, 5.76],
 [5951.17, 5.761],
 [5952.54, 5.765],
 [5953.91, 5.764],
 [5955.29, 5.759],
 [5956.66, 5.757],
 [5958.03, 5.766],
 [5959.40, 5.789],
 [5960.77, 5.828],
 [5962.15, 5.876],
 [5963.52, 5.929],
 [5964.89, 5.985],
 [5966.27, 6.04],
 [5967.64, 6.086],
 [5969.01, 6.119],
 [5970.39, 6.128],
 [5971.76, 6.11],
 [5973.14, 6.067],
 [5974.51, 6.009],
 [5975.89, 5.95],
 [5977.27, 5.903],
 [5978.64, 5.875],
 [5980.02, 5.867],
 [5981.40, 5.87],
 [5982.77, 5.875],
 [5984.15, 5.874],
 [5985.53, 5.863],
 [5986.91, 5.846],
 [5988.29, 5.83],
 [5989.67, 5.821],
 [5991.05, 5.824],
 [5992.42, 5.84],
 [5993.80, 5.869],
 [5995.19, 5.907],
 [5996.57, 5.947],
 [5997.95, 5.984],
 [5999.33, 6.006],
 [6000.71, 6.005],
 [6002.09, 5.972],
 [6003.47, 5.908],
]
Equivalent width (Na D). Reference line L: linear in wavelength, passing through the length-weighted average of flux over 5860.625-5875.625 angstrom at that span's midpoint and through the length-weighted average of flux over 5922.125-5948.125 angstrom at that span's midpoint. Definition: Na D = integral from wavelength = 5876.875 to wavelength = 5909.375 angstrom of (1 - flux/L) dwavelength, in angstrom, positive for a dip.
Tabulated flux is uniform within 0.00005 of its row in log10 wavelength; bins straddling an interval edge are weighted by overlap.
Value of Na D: 2.7 angstrom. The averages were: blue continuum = 6.49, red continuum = 5.93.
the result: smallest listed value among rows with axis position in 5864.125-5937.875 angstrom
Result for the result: 5.172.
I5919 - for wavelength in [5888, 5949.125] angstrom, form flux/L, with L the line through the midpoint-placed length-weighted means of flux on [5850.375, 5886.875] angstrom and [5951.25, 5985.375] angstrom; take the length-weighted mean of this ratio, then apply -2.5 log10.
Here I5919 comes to 0.06 mag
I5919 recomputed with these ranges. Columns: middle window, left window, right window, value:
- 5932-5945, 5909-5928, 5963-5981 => -0.02 mag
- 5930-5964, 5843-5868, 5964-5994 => 0.01 mag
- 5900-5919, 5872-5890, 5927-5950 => 0.07 mag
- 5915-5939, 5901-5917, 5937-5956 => -0.01 mag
